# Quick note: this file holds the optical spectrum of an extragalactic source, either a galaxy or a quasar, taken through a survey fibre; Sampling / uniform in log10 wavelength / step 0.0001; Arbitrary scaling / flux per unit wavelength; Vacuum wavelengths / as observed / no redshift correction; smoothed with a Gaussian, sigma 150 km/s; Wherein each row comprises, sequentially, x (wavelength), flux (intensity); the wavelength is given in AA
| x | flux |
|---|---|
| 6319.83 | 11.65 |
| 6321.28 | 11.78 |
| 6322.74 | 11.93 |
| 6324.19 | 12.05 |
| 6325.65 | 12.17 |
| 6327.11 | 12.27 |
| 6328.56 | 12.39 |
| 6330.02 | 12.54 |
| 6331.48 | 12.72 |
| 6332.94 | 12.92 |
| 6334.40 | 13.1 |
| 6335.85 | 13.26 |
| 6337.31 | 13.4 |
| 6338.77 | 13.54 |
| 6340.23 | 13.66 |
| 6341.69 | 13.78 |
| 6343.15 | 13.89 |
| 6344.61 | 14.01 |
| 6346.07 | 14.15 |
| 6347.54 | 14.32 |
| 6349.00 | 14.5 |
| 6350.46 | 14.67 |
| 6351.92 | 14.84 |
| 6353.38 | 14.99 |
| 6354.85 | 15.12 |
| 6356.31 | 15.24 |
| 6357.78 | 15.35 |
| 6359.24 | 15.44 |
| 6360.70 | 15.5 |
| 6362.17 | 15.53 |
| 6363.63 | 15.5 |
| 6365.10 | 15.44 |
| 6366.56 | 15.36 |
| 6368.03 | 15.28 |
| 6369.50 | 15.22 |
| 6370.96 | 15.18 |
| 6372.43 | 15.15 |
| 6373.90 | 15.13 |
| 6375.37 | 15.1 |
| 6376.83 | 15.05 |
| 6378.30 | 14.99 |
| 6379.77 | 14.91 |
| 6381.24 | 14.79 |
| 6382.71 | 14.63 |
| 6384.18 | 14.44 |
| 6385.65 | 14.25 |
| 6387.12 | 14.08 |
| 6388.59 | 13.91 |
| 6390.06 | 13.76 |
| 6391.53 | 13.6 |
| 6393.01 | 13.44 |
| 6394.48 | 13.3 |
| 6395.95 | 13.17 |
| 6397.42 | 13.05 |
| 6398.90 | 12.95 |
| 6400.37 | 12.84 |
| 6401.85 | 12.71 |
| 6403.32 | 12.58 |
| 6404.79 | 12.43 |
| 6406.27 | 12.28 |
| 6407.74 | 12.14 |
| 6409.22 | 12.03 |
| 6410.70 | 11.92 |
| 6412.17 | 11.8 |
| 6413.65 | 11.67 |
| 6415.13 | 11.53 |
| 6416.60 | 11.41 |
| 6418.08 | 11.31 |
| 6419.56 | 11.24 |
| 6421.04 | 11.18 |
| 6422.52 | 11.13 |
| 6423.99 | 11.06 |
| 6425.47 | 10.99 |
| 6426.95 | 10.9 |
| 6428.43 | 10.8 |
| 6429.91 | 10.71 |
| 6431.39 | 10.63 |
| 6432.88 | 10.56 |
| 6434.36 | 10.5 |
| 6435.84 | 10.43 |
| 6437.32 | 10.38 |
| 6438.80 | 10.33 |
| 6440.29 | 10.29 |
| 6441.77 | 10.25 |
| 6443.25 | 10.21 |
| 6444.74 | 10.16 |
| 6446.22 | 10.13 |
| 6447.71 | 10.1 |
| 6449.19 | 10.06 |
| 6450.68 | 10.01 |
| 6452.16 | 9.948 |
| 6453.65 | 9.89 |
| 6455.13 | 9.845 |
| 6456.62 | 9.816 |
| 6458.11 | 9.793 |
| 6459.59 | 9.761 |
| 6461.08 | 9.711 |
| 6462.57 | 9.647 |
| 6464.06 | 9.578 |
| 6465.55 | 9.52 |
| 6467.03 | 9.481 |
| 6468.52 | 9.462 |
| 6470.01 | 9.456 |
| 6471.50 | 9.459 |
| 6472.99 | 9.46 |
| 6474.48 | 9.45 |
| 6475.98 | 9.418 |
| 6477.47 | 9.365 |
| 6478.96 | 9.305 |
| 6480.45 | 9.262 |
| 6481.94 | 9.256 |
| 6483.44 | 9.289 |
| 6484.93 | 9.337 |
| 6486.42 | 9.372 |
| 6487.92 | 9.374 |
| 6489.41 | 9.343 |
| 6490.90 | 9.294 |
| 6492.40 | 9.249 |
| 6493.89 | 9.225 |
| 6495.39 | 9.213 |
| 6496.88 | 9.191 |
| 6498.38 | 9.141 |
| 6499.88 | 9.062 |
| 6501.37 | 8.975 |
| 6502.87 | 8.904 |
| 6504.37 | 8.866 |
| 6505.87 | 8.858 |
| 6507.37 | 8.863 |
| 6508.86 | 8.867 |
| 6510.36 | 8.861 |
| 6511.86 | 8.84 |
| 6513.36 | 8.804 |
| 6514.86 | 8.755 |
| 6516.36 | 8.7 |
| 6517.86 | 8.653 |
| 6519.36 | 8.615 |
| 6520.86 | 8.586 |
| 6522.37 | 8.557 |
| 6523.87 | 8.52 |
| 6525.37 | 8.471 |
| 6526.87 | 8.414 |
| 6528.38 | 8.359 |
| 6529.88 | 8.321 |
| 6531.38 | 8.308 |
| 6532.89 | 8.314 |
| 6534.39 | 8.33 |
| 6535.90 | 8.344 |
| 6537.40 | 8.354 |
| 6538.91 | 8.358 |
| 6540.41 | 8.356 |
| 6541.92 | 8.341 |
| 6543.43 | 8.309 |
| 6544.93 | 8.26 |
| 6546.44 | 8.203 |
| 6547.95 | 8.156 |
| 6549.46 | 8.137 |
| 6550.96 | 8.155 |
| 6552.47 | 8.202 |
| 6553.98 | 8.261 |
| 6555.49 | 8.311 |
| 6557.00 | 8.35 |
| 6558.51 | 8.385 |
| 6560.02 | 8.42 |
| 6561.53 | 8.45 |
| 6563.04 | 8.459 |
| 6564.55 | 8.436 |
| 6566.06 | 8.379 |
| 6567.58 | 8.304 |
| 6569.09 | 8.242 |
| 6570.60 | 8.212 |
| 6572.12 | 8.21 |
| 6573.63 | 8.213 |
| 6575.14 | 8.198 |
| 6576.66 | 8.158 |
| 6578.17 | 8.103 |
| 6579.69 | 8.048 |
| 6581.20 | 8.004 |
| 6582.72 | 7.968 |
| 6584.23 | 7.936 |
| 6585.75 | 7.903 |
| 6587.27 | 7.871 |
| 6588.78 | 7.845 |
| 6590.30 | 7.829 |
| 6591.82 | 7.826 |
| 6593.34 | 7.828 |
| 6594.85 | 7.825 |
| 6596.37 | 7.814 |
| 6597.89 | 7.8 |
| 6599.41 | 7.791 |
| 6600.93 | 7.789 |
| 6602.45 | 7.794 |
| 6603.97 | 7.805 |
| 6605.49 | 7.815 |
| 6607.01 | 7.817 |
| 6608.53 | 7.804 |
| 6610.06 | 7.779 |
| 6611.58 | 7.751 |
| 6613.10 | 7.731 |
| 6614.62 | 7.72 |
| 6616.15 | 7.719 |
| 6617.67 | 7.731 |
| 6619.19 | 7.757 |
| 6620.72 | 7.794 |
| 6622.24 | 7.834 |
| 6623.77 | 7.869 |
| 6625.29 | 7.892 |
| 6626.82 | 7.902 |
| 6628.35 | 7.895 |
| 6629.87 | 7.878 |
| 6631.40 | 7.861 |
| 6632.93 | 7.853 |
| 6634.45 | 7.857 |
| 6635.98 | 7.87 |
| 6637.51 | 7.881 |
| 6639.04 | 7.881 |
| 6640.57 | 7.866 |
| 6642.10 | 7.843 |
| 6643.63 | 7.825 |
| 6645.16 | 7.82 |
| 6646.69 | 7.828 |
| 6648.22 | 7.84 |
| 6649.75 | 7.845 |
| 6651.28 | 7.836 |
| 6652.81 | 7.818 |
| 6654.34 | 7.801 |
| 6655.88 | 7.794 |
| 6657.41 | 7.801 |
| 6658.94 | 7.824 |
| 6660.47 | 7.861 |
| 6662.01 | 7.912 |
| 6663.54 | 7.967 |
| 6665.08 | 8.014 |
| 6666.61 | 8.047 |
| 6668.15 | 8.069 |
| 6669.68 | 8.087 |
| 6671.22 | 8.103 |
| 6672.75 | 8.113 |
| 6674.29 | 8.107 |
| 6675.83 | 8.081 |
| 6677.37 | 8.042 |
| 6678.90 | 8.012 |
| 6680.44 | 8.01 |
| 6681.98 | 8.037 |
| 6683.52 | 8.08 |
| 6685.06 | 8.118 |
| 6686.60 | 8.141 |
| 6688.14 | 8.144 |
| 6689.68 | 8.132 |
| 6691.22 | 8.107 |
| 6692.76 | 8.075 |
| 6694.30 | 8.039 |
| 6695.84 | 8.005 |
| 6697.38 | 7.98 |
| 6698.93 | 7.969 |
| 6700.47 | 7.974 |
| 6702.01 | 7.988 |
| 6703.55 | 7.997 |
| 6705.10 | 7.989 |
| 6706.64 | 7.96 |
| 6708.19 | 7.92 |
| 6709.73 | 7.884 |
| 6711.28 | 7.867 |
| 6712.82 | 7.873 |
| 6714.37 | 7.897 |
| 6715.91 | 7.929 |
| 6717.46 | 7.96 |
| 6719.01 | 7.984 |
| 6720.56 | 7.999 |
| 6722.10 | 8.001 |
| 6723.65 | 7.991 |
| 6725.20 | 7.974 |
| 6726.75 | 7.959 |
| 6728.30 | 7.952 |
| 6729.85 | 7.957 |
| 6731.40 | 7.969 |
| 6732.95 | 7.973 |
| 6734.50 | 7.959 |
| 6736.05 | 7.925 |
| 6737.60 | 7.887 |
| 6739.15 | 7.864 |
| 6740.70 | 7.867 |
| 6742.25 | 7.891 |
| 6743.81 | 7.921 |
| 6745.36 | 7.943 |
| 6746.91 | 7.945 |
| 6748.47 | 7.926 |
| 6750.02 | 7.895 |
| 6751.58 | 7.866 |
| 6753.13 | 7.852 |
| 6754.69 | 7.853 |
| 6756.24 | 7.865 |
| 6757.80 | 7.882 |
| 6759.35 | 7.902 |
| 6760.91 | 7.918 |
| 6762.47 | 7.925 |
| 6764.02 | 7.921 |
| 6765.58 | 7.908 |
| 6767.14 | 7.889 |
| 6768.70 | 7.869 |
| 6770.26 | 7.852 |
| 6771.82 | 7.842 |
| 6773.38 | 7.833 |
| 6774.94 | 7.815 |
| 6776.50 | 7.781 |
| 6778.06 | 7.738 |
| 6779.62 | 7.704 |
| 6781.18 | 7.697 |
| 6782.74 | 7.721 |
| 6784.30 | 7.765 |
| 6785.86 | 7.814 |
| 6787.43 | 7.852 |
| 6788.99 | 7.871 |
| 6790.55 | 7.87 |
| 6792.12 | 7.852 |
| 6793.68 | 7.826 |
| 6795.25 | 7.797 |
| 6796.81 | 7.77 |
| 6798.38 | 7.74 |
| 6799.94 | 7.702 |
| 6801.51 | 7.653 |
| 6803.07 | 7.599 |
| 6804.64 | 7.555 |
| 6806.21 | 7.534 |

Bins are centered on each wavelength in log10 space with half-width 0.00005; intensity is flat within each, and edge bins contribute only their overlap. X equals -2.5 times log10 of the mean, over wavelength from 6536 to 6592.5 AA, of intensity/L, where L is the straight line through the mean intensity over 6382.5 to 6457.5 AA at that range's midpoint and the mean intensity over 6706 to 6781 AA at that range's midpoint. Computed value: 0.210 mag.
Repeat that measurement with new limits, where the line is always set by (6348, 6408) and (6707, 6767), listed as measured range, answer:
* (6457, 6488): 0.32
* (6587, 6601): 0.32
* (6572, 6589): 0.31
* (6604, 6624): 0.29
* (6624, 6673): 0.20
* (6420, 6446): 0.25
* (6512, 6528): 0.34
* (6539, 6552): 0.35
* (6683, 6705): 0.08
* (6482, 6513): 0.32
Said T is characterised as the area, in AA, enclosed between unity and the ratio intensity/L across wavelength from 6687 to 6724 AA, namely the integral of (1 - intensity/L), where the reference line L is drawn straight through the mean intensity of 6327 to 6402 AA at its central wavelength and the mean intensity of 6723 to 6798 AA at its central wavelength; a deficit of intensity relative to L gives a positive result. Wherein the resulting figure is 3.23 AA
